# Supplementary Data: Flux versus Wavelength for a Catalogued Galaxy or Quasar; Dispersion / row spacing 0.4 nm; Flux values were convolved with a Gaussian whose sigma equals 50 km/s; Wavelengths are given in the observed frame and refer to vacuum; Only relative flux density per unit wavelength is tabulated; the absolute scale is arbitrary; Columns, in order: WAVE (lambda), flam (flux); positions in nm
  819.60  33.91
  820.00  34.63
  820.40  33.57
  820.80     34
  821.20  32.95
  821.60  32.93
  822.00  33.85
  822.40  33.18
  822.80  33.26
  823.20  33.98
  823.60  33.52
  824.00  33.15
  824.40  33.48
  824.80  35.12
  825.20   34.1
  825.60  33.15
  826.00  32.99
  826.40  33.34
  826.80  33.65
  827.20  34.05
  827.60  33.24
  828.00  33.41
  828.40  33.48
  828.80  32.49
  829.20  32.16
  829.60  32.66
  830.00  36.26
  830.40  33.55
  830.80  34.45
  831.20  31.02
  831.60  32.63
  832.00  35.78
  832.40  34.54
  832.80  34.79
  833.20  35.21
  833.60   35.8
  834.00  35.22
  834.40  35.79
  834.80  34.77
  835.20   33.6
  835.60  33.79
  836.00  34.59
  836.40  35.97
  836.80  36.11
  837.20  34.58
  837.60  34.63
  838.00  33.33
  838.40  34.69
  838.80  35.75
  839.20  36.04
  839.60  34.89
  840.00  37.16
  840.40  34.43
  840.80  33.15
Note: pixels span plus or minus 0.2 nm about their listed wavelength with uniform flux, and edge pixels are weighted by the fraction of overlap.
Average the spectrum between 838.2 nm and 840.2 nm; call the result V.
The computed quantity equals 35.7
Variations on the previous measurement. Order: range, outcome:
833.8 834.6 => 35.5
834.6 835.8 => 34.1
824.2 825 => 34.3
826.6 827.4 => 33.8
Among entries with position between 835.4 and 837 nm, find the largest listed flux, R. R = 36.11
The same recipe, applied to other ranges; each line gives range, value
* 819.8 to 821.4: 34.63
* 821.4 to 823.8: 33.98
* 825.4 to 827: 33.65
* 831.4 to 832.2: 35.78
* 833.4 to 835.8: 35.8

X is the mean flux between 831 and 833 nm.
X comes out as 33.8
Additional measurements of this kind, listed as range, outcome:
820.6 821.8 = 33.3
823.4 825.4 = 33.9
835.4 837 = 35.1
